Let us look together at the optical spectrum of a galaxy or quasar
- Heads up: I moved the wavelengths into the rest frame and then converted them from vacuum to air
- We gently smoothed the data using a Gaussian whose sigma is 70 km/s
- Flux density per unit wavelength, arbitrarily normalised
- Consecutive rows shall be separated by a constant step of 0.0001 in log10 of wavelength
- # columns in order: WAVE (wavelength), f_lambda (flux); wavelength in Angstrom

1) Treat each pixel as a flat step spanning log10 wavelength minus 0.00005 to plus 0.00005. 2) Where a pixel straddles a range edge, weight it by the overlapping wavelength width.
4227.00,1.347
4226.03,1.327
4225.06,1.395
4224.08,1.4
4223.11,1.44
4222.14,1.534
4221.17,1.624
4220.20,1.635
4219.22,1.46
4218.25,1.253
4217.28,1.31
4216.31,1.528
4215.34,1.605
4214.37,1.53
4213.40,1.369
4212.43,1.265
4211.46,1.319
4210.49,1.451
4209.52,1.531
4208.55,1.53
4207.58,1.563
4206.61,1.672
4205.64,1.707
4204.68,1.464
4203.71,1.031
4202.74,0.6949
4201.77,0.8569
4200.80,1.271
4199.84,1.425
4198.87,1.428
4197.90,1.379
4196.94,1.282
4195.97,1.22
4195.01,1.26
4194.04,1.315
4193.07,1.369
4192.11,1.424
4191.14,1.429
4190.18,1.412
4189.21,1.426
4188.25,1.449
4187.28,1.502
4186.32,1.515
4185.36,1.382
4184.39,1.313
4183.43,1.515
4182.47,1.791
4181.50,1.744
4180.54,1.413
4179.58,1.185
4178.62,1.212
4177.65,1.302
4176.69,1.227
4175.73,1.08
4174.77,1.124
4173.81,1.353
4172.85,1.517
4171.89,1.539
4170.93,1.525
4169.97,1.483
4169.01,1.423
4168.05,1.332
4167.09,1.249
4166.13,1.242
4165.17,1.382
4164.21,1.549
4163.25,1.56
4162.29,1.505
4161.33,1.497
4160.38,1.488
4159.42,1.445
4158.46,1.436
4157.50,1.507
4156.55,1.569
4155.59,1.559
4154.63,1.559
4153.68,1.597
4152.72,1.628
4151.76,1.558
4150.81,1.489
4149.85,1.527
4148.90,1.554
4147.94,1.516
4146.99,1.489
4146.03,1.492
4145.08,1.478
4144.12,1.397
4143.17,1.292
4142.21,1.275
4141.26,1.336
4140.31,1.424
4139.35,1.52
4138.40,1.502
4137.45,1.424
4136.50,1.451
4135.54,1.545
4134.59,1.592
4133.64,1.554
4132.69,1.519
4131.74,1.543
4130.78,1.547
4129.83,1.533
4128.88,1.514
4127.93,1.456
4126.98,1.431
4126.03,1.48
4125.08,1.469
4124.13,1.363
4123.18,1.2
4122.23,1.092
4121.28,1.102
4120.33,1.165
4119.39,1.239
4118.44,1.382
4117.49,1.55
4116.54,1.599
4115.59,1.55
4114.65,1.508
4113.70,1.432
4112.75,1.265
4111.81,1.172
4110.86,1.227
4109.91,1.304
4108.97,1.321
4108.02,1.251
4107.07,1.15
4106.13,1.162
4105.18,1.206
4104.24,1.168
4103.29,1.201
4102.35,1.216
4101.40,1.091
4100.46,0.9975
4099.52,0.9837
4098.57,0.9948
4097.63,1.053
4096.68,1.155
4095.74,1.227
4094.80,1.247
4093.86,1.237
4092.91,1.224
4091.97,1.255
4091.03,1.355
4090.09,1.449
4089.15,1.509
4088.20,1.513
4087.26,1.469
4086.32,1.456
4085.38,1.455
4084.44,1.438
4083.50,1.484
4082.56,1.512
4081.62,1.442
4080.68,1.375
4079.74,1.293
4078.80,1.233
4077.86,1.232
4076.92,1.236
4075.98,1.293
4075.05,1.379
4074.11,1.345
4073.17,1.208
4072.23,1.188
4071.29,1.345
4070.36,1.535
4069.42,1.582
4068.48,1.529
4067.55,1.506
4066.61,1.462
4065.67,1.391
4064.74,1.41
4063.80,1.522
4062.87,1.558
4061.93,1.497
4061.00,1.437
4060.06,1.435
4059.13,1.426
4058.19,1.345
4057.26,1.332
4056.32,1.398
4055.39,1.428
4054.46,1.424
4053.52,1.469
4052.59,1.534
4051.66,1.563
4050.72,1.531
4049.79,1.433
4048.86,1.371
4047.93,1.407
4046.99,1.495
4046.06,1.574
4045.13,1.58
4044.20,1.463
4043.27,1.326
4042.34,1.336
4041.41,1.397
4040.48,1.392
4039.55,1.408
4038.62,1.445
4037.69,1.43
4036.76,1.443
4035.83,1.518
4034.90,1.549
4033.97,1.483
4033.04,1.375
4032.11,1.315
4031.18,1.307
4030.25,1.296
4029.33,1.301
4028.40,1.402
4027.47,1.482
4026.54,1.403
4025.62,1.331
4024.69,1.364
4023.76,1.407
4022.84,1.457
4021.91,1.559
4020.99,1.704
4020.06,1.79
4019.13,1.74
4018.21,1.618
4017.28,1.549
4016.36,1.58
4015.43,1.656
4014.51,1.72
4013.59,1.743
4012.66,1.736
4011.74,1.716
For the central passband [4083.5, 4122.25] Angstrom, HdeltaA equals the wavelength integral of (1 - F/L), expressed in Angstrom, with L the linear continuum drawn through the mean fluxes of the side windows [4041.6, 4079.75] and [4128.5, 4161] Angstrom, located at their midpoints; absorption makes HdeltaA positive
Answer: 4.6 Angstrom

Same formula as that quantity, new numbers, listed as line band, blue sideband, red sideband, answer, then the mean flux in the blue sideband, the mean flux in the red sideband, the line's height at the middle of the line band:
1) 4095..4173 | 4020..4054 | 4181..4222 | 2.1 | 1.45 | 1.41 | 1.43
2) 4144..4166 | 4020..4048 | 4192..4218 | -2.0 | 1.44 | 1.36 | 1.38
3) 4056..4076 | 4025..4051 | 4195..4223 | 0.0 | 1.42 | 1.39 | 1.42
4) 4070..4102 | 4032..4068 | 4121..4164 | 3.4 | 1.45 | 1.47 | 1.46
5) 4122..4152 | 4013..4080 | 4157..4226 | -0.8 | 1.45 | 1.4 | 1.42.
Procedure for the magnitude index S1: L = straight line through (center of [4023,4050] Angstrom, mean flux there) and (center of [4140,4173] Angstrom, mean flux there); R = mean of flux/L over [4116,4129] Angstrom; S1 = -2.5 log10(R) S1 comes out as 0.07 mag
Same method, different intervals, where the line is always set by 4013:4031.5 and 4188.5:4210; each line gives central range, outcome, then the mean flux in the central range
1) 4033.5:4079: 0.048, 1.43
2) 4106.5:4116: 0.095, 1.32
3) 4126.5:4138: -0.069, 1.51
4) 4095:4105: 0.283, 1.12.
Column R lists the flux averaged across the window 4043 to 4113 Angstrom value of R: 1.35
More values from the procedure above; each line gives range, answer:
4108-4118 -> 1.39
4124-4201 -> 1.44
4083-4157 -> 1.38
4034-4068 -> 1.45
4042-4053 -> 1.47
